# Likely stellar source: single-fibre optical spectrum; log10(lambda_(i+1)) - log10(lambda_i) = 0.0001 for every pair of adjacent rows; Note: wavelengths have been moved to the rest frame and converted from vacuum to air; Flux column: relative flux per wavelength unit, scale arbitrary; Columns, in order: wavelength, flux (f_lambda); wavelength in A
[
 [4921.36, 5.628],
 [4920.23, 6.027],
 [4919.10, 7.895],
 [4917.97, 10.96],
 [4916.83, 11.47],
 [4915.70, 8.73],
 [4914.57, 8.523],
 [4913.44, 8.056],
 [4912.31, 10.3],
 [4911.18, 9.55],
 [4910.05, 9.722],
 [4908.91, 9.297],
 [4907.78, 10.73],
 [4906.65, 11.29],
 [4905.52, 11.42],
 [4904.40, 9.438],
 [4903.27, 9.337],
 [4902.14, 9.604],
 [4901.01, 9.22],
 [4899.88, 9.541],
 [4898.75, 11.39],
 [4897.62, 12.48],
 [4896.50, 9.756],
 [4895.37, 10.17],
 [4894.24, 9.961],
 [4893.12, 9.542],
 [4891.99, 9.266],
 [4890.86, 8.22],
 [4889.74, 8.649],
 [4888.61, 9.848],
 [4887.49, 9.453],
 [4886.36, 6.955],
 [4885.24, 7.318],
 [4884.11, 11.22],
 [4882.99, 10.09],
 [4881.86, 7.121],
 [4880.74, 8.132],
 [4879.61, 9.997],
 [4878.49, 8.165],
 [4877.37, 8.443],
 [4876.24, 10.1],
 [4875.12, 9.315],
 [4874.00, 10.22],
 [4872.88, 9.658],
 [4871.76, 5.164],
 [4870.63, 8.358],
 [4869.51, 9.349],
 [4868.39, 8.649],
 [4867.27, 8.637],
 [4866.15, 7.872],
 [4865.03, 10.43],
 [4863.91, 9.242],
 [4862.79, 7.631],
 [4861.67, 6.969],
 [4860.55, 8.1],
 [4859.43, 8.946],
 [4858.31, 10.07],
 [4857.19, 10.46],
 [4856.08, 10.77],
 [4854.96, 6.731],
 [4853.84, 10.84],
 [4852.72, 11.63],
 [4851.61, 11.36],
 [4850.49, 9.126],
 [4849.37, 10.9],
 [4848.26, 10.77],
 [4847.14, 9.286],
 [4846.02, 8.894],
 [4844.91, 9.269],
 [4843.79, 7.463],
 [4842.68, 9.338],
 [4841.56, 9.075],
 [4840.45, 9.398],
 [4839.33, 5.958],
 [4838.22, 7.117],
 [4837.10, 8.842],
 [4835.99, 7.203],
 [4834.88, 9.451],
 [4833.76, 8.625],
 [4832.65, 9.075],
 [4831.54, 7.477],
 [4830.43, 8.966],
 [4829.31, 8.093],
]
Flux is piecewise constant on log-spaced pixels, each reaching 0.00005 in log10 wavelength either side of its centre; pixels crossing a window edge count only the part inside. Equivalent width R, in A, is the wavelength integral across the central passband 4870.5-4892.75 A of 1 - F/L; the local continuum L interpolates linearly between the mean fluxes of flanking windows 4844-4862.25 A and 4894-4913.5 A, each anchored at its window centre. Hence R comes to 2.4 A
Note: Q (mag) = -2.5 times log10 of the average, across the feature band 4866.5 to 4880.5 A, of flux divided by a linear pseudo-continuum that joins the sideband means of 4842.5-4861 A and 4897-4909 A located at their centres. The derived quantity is 0.13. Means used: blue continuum 9.66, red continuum 10.4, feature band 8.81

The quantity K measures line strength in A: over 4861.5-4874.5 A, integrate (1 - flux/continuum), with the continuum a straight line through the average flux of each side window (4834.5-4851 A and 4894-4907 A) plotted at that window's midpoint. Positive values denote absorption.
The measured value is 1.2 A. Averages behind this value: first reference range 8.8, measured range 8.55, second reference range 10.3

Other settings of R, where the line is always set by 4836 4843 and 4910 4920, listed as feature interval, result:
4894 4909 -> -1.91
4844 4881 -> -2.94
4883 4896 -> -0.35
